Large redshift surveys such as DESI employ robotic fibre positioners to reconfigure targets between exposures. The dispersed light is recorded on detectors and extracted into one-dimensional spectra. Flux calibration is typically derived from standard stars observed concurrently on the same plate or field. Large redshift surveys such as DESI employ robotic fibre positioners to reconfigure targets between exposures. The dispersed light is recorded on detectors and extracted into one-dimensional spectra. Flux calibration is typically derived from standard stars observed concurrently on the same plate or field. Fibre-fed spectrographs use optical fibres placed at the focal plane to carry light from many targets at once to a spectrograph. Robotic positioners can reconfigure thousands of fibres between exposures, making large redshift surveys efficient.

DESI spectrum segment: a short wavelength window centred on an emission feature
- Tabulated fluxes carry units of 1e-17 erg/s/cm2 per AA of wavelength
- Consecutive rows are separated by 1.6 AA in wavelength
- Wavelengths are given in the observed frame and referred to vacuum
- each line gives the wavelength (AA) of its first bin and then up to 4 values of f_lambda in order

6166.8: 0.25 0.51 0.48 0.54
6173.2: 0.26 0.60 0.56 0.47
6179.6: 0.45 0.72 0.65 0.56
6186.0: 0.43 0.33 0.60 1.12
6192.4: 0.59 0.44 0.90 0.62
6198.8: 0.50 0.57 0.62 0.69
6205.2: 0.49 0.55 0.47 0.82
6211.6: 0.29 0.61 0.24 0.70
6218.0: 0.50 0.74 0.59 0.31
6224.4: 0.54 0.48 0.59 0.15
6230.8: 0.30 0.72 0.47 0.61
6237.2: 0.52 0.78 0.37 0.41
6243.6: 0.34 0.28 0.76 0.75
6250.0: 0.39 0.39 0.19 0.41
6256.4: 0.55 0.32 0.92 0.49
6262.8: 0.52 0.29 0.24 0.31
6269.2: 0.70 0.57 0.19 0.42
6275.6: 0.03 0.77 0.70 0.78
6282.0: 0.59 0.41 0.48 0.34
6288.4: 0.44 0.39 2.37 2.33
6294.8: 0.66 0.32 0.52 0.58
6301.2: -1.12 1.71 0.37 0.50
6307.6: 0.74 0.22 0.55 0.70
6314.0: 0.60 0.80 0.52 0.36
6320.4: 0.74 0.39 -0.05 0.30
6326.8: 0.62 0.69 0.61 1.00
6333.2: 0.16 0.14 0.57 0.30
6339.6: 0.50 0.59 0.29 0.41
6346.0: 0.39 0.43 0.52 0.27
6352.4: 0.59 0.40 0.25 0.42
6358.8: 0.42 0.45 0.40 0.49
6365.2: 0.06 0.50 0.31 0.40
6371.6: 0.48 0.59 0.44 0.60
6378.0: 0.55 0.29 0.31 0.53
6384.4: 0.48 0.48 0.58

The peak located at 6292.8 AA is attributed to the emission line H-beta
